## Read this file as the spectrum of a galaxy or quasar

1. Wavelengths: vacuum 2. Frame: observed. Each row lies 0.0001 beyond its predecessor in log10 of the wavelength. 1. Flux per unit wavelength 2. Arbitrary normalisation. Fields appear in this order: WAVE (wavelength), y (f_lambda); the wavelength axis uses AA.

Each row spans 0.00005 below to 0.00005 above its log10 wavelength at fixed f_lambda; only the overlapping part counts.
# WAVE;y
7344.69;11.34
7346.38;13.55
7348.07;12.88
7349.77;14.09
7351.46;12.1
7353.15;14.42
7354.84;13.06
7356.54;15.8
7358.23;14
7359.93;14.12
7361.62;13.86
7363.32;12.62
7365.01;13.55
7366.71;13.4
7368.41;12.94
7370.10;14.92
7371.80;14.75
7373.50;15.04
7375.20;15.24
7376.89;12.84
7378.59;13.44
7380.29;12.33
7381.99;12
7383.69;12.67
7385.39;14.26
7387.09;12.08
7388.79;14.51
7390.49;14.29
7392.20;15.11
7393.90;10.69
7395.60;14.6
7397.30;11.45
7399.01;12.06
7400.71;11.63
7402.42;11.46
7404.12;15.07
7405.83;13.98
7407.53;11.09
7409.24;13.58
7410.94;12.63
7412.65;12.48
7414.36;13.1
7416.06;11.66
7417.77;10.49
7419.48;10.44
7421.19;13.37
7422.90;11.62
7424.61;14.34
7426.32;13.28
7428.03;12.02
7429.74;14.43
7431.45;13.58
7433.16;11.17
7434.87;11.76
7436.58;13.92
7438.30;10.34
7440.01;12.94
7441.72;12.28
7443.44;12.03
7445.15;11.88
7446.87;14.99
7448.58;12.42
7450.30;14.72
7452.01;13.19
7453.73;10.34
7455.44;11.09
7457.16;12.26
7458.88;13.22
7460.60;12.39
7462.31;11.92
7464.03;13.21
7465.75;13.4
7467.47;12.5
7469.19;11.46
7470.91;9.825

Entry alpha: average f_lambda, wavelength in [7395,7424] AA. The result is 12.4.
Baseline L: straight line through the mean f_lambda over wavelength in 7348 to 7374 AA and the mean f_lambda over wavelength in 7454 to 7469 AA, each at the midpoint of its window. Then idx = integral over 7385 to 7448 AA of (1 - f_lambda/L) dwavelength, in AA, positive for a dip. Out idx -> 1.6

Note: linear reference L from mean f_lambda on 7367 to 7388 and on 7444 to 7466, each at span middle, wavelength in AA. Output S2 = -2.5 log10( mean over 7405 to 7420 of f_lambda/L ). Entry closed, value 0.08 mag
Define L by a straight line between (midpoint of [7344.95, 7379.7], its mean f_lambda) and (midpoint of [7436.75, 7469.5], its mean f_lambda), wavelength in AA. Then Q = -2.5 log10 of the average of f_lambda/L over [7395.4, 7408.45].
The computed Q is 0.05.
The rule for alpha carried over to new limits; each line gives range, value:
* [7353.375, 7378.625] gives 14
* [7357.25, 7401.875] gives 13.4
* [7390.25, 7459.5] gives 12.6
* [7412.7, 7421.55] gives 11.8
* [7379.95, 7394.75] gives 13.1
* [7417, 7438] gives 12.5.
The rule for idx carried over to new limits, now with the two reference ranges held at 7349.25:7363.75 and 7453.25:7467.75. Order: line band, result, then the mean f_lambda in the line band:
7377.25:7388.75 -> 0.4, 12.9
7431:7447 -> 0.3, 12.3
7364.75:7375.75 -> -0.5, 14.3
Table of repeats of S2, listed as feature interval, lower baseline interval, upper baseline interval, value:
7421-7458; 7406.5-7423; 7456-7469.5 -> -0.03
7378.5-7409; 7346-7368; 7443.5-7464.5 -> 0.03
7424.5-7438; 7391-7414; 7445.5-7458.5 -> -0.01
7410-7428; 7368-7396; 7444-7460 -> 0.07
